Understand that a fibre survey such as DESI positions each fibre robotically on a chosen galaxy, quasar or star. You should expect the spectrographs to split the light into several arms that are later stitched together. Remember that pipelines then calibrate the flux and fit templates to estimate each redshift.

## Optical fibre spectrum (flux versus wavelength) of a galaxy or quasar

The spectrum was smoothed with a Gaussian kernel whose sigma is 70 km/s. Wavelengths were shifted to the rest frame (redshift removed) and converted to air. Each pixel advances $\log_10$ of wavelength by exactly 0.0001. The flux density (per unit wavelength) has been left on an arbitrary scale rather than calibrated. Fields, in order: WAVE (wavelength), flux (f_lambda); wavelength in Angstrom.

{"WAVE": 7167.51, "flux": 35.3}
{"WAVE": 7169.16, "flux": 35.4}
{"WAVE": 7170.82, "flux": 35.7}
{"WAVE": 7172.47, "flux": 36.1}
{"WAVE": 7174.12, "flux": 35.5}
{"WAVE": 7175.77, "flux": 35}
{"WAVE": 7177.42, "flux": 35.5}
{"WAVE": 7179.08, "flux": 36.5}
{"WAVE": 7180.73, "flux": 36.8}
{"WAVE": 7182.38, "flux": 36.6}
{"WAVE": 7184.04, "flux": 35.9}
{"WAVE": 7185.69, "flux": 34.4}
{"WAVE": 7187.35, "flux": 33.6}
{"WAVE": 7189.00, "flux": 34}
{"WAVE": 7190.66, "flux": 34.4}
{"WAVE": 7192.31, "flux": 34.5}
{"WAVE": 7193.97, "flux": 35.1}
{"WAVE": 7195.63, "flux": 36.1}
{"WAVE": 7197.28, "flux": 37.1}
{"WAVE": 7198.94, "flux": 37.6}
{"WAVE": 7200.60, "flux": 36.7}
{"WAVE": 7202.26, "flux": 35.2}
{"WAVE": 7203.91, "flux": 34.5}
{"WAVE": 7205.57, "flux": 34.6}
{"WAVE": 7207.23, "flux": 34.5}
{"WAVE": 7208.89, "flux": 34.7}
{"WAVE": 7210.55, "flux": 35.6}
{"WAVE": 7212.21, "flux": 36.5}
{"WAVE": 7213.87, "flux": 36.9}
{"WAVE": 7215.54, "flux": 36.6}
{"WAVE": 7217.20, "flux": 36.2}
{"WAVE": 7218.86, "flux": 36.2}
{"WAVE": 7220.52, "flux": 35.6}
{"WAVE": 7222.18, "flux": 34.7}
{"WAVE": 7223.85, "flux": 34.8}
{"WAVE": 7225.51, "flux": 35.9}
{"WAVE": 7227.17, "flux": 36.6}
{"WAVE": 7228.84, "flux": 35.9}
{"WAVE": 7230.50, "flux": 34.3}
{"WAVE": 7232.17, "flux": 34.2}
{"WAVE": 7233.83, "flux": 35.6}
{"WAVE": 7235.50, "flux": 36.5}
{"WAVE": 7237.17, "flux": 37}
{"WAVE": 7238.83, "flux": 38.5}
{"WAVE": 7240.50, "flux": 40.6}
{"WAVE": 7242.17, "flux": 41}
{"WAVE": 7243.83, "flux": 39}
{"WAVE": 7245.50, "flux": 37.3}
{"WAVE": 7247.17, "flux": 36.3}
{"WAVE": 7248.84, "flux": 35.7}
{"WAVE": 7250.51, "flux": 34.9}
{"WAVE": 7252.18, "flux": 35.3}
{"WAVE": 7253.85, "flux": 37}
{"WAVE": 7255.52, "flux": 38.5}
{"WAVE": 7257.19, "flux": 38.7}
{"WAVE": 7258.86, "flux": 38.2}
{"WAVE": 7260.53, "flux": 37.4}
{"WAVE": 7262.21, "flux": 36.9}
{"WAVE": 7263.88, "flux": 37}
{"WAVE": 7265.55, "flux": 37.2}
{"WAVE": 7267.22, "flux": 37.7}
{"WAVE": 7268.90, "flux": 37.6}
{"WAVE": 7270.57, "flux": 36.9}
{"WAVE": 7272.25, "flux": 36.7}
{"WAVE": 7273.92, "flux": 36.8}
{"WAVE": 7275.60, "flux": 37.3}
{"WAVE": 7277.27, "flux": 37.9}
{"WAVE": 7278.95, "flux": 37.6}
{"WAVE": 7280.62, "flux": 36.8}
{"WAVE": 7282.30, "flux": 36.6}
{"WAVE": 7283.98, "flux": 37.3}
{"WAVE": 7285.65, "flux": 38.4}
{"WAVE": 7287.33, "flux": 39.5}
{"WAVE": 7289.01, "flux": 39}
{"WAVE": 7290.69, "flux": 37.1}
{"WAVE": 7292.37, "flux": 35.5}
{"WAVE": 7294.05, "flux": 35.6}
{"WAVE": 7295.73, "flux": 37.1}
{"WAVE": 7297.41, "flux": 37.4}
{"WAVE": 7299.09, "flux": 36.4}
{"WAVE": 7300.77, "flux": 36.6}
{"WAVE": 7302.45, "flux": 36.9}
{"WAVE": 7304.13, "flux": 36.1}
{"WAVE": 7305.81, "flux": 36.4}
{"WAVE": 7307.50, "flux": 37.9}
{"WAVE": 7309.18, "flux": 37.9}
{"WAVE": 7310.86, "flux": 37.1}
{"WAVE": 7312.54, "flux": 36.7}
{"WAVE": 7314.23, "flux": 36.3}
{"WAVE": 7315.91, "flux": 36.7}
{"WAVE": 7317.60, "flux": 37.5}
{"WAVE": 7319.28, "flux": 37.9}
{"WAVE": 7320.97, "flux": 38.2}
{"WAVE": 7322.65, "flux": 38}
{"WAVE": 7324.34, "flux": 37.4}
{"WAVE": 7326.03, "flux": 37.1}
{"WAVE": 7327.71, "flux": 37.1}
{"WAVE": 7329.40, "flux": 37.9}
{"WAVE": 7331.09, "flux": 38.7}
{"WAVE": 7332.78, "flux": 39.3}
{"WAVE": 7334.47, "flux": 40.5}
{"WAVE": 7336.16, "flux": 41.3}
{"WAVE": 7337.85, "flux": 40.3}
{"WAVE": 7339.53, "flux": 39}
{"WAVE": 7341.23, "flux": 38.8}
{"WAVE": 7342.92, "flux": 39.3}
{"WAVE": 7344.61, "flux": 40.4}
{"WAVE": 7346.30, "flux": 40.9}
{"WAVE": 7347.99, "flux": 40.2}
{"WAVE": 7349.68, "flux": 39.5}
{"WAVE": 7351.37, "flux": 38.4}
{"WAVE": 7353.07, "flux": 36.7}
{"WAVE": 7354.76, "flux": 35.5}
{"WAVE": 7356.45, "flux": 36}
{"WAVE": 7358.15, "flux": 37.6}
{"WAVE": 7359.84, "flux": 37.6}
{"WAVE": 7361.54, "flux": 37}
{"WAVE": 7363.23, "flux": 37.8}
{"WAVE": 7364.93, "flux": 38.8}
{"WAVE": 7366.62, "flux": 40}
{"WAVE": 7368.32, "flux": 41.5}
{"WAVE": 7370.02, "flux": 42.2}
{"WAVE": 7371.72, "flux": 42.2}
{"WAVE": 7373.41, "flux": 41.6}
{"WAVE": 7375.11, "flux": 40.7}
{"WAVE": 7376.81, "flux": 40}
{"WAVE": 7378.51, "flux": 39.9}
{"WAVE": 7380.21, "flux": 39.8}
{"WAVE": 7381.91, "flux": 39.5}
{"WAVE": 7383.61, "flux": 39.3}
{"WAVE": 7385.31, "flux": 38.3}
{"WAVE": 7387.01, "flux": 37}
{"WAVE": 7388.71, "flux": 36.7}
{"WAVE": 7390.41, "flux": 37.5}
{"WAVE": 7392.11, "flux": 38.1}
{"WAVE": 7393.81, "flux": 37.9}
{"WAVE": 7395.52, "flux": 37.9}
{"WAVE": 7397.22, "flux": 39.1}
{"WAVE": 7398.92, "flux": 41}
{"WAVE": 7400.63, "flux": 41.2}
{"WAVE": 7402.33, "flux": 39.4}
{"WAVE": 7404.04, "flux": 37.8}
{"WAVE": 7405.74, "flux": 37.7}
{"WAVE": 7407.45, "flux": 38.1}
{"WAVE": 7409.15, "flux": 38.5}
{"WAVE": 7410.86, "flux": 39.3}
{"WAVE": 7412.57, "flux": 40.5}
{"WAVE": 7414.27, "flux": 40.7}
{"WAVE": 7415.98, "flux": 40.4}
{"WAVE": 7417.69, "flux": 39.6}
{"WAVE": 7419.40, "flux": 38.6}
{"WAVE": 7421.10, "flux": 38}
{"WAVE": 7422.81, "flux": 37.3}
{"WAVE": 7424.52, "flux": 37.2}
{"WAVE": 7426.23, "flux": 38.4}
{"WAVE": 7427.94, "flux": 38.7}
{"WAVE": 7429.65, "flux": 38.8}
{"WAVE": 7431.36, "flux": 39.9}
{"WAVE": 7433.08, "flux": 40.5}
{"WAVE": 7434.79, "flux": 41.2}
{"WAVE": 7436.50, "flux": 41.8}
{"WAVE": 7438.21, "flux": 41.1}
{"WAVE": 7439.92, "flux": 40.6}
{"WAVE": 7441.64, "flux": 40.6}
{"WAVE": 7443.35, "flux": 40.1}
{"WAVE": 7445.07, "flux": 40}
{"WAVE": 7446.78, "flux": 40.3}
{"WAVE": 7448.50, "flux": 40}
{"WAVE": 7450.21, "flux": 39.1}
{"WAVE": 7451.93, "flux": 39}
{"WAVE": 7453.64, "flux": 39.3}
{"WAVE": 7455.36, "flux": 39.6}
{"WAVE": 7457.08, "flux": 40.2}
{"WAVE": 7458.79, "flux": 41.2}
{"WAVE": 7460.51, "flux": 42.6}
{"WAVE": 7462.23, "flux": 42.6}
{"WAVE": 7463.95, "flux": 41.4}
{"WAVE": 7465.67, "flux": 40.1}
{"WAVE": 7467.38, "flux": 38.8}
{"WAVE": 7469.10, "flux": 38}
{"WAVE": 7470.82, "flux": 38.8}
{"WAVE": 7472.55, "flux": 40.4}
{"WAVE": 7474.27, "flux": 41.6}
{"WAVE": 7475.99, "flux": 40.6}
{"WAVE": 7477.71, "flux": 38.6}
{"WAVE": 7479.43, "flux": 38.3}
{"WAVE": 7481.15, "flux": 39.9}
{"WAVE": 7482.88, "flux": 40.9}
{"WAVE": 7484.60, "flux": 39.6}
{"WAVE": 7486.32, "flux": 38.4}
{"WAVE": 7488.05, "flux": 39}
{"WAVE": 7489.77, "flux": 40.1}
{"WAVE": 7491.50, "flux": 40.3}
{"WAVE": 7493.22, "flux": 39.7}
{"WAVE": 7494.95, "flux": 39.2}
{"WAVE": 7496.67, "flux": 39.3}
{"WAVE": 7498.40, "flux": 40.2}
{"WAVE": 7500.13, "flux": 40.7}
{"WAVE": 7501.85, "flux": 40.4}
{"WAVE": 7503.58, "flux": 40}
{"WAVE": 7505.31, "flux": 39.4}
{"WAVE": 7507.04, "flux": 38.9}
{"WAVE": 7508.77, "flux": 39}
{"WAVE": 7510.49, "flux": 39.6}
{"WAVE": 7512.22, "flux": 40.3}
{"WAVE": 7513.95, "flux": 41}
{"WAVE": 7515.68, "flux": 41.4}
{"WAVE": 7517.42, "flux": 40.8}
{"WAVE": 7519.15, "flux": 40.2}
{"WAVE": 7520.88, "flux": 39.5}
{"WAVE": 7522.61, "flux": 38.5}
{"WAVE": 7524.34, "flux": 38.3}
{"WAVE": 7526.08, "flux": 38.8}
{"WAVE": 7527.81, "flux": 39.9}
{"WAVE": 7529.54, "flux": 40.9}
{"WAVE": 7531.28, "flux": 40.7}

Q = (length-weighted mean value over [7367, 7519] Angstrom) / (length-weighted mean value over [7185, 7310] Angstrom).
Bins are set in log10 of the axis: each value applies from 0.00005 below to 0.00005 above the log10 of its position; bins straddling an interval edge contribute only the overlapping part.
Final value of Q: 1.09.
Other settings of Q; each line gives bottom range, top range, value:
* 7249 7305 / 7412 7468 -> 1.08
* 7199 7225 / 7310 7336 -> 1.06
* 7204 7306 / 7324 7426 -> 1.06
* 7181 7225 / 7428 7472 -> 1.13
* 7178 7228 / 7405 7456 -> 1.11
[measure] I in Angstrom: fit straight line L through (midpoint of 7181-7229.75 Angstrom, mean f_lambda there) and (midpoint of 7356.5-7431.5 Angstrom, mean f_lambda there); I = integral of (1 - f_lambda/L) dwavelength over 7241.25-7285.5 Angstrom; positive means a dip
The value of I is -0.8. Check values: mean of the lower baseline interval 35.6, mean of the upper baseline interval 39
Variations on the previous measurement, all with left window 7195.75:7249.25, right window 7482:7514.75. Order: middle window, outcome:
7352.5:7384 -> -0.8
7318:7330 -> 0.0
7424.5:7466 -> -1.2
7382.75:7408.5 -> 0.0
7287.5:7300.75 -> 0.1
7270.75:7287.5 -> -0.2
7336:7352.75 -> -0.8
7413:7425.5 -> 0.0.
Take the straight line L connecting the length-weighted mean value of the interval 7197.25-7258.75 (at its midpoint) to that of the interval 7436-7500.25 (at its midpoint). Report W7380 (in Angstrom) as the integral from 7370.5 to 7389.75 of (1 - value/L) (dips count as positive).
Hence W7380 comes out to -0.4 Angstrom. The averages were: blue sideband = 36.4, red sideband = 40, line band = 39.6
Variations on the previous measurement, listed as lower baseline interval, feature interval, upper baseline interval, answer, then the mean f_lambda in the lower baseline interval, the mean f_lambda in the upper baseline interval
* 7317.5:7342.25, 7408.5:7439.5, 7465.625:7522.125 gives -0.2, 38.6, 39.8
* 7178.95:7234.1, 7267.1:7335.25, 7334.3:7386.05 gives 0.9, 35.5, 39.4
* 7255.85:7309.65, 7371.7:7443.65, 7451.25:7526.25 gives -0.9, 37.3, 39.9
